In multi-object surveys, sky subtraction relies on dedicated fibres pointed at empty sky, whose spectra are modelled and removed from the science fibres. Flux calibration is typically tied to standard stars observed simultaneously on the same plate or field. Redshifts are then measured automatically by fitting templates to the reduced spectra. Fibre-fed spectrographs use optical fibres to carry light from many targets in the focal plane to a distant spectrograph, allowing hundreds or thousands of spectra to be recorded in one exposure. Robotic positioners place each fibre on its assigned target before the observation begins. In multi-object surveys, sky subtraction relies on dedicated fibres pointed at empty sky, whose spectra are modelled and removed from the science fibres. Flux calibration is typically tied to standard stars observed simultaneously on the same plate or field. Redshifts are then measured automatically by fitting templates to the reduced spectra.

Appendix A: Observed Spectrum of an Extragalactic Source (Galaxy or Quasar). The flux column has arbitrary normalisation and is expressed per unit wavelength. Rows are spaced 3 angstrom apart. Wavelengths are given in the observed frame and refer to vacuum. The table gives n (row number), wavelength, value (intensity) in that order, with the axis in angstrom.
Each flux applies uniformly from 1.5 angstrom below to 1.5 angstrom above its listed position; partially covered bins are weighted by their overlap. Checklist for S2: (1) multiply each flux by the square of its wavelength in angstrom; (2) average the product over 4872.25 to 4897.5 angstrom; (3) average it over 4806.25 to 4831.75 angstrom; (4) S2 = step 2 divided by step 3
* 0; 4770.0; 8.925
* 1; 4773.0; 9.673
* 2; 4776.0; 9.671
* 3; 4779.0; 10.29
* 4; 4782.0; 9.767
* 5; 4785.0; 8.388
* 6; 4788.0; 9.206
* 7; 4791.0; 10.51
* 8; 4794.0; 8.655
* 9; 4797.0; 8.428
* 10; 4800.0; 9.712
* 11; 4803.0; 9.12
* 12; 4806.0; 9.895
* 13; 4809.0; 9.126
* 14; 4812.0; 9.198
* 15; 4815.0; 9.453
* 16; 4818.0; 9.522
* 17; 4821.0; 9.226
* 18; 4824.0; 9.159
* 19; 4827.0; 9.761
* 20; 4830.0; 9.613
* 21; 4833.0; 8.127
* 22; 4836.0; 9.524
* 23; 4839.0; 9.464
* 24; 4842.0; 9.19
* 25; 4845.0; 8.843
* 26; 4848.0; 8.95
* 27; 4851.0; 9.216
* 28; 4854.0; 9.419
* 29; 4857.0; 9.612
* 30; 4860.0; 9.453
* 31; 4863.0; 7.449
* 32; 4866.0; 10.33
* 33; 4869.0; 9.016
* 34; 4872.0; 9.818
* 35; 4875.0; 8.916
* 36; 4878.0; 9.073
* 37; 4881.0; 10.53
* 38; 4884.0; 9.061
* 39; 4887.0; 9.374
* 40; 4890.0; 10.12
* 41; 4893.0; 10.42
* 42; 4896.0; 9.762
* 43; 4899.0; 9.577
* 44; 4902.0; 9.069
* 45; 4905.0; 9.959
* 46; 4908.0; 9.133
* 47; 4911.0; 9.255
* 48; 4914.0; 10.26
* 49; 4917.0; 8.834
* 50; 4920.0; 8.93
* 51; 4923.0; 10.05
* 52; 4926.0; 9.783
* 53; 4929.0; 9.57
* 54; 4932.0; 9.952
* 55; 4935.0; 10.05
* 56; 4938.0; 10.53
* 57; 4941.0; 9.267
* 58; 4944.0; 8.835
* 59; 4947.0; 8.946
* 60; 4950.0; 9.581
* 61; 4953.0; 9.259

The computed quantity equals 1.06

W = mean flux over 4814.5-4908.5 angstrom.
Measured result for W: 9.38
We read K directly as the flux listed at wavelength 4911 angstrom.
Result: 9.255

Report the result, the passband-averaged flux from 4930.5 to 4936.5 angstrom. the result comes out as 10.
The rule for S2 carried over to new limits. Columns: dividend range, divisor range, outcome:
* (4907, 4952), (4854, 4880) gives 1.06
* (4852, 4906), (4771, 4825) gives 1.05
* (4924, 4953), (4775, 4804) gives 1.09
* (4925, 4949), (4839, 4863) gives 1.09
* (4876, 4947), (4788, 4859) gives 1.07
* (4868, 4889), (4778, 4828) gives 1.04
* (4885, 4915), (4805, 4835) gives 1.07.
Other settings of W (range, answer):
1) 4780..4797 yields 9.26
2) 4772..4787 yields 9.54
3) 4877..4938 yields 9.66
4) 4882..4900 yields 9.75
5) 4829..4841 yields 9.16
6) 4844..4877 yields 9.19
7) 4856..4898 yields 9.49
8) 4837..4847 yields 9.17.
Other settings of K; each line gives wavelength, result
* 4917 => 8.834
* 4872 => 9.818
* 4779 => 10.29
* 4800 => 9.712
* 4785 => 8.388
